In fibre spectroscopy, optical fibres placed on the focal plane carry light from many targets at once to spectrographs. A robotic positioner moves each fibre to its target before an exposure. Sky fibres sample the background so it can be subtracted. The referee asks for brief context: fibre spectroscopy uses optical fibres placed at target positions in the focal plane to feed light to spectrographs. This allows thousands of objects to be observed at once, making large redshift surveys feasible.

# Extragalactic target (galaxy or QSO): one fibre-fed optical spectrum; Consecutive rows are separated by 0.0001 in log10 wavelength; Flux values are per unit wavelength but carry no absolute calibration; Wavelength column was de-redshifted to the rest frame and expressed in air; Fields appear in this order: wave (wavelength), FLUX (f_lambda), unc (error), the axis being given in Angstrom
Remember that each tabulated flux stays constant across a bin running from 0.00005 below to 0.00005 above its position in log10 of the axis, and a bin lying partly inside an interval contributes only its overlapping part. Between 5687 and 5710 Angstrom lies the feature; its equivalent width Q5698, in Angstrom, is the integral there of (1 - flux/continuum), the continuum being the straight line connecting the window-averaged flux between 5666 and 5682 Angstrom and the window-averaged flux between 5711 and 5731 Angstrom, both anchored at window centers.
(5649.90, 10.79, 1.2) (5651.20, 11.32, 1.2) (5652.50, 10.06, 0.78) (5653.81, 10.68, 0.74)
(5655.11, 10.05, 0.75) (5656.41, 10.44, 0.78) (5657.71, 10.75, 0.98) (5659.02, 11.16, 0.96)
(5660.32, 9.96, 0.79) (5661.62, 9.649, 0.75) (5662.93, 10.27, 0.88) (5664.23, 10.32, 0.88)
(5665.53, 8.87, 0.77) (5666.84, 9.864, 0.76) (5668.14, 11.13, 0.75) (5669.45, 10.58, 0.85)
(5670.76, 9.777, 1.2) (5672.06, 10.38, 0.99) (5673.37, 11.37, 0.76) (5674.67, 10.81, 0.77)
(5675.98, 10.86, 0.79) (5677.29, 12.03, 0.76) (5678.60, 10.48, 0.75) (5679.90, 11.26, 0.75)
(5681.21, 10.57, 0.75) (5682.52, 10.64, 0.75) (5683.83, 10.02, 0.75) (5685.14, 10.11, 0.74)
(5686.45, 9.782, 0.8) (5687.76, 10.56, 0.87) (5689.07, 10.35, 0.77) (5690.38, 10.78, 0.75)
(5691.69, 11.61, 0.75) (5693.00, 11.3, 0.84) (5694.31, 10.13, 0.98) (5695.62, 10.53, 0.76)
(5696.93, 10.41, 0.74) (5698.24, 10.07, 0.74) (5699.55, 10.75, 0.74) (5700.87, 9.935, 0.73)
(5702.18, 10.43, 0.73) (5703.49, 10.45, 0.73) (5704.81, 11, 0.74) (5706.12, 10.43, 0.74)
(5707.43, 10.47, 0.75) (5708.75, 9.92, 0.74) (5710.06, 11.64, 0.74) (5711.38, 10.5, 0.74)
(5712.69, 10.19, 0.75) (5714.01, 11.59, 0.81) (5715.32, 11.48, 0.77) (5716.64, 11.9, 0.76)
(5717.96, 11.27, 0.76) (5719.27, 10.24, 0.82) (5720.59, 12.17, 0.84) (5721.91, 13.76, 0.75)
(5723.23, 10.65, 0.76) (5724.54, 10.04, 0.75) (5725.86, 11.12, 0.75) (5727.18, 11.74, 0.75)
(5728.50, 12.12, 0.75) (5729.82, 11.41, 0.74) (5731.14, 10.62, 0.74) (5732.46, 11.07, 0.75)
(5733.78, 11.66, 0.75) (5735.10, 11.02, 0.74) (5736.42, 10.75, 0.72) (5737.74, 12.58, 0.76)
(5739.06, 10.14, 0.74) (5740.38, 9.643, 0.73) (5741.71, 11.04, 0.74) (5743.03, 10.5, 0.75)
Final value 1.01 Angstrom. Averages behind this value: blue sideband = 10.7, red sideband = 11.3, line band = 10.6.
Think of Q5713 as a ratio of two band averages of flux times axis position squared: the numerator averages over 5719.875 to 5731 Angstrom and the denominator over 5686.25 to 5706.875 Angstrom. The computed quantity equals 1.11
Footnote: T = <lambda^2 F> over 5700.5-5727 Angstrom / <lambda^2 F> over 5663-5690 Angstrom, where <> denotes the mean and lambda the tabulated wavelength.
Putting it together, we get 1.1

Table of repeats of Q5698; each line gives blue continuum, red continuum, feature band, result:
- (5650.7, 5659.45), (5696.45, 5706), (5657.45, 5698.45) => 0.02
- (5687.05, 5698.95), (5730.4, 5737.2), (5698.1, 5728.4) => -0.37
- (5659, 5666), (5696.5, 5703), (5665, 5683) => -0.96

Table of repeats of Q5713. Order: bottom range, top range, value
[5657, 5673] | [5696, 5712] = 1.04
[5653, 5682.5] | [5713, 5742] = 1.09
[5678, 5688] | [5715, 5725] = 1.11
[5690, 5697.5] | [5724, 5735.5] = 1.05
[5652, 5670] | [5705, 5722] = 1.10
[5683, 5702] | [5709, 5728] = 1.09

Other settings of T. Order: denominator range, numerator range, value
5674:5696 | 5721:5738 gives 1.08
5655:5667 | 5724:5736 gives 1.13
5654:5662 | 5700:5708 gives 1.02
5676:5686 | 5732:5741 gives 1.05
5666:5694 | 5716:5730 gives 1.09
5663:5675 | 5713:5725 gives 1.13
